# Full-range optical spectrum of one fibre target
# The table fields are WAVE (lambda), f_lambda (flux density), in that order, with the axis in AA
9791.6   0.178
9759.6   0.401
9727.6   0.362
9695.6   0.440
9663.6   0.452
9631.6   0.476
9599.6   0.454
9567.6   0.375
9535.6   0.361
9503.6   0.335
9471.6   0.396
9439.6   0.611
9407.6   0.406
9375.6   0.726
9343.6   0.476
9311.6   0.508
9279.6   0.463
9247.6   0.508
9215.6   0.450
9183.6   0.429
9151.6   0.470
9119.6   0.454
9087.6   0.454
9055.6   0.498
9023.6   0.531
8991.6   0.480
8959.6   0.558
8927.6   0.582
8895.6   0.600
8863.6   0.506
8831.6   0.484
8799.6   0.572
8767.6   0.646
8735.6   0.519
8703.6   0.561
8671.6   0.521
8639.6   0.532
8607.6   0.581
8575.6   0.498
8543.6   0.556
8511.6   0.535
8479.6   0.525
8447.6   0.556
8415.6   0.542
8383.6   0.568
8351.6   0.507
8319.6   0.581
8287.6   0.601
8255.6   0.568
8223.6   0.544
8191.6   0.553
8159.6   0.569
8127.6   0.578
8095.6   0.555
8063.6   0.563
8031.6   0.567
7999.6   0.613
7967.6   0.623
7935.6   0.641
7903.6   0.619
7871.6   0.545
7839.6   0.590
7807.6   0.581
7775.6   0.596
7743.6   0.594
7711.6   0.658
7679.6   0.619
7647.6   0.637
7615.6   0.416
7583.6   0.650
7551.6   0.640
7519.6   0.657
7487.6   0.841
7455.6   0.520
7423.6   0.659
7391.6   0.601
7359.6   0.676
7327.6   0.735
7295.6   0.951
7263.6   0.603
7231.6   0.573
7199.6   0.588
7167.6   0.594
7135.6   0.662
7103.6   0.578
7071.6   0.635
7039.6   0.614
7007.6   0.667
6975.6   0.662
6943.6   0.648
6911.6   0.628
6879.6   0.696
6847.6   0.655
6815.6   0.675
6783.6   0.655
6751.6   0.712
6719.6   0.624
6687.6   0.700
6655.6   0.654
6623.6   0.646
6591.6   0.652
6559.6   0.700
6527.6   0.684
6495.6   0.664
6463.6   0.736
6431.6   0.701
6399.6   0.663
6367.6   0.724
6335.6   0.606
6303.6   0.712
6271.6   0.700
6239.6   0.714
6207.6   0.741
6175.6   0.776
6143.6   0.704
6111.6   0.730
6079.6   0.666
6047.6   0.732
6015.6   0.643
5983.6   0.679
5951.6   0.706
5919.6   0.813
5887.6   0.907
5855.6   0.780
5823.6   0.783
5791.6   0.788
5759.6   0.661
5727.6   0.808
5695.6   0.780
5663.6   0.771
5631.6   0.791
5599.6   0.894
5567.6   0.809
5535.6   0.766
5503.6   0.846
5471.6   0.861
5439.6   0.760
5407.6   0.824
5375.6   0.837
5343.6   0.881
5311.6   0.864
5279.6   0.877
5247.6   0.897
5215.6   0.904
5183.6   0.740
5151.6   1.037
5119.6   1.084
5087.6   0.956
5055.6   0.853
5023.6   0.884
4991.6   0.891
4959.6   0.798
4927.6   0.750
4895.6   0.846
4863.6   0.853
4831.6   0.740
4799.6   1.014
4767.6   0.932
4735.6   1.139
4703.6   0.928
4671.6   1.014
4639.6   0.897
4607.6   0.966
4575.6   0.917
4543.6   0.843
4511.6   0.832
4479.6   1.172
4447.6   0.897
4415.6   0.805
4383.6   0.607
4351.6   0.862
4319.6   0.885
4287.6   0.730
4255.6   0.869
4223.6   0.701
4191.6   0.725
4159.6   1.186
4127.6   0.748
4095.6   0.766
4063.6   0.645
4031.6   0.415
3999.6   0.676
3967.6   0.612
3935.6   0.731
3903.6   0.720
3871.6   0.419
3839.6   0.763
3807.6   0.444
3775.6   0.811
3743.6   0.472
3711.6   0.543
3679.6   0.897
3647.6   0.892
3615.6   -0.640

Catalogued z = 0.11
